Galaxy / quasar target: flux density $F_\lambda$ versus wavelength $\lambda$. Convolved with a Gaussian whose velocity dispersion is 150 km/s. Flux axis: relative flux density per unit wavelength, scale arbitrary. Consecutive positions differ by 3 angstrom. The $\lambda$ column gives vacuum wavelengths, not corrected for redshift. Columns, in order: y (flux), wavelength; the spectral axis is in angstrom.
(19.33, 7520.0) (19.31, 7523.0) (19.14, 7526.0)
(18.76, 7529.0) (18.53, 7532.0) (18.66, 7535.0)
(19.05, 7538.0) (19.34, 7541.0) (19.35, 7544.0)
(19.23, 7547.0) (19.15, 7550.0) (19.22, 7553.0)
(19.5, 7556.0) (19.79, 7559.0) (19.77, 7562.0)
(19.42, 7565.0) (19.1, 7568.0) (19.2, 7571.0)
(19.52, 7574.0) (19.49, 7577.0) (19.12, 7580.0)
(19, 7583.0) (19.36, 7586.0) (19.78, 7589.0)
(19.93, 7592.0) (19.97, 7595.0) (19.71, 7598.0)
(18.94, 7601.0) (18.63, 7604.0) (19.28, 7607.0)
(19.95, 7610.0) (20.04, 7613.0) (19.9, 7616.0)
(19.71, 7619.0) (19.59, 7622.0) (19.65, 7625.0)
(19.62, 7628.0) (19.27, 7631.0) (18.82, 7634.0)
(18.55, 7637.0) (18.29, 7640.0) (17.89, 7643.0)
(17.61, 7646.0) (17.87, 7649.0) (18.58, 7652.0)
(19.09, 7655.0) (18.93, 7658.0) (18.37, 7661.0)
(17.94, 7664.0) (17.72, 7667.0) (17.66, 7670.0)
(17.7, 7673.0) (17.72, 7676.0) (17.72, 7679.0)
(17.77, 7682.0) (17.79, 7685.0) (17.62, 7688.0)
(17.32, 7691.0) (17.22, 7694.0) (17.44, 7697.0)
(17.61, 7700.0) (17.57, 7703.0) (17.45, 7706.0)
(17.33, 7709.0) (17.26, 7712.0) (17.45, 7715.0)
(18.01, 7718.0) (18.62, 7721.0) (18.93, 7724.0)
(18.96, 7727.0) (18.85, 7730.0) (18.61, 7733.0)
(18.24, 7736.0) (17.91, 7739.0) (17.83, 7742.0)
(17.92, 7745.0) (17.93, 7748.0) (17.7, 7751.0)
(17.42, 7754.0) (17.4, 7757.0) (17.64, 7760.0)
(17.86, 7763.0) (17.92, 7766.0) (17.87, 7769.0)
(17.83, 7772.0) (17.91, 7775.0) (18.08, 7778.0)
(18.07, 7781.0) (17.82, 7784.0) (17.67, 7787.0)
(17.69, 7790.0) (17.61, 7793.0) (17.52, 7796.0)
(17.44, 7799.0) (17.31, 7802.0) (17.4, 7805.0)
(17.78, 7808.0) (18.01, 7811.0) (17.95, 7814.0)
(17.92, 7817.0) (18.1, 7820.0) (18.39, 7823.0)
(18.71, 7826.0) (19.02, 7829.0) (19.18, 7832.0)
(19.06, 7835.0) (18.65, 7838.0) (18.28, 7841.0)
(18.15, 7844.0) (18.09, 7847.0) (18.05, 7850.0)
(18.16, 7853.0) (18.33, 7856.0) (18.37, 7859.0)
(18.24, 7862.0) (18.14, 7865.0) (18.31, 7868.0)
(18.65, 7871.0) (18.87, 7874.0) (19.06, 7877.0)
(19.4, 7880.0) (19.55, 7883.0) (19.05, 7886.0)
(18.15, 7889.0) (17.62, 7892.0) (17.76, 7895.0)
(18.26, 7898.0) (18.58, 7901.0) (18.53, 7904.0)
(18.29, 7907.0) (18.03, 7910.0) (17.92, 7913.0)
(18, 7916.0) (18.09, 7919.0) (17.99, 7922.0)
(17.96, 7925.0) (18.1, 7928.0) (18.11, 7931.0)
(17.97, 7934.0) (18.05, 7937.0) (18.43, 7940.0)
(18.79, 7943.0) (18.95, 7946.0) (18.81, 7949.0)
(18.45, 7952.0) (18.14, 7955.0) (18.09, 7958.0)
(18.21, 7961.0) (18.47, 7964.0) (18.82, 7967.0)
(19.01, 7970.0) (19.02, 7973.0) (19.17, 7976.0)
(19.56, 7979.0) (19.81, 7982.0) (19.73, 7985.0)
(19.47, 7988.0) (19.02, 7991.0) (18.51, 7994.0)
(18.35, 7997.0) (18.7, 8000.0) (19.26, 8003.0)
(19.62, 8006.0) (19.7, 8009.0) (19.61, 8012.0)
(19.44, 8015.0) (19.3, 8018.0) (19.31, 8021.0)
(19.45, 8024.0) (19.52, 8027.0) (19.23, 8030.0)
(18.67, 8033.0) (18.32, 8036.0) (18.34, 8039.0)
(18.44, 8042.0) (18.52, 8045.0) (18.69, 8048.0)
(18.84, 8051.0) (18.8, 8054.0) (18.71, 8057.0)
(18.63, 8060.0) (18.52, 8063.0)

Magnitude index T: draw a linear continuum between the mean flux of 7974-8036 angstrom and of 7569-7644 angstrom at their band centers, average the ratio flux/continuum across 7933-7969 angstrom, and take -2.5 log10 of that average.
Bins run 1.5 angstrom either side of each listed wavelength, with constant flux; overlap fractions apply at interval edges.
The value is 0.047 mag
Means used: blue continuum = 19.3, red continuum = 19.2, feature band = 18.4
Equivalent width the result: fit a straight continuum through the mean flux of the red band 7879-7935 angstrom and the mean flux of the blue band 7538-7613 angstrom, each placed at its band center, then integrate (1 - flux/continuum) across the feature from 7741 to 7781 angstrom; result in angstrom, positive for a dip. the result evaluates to 2.1 angstrom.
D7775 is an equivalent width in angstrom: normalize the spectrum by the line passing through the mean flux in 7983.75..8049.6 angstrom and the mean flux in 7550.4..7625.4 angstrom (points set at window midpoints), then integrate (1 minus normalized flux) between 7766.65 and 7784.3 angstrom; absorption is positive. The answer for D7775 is 1.2 angstrom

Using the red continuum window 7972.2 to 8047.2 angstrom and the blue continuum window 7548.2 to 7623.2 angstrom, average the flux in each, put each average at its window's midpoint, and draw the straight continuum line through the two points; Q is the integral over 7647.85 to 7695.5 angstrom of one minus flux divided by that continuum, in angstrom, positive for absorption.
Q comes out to 3.6 angstrom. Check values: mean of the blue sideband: 19.5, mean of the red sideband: 19.1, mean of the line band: 17.9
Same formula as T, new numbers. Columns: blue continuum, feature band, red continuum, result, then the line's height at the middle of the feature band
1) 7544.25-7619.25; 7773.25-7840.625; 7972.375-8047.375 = 0.07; 19.3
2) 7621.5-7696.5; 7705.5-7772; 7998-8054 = 0.03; 18.4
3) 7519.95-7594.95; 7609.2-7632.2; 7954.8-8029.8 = -0.02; 19.3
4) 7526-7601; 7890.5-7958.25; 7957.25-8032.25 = 0.06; 19.2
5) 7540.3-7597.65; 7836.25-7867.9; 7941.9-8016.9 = 0.05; 19.1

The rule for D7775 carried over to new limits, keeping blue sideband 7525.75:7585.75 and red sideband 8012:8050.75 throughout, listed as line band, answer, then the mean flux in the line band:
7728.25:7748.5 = 1.0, 18.2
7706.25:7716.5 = 1.0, 17.4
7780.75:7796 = 1.1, 17.7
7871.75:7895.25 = 0.4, 18.7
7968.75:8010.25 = -0.5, 19.2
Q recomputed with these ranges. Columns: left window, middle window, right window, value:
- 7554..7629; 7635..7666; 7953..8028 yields 1.8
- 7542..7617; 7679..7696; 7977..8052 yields 1.6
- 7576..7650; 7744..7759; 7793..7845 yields 0.7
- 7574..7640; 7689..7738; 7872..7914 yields 3.0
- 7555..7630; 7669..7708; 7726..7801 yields 2.2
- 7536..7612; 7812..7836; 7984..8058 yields 0.8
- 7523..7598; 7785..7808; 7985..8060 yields 1.9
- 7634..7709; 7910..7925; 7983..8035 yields 0.7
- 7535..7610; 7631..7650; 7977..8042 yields 1.1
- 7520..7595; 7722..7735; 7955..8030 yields 0.3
